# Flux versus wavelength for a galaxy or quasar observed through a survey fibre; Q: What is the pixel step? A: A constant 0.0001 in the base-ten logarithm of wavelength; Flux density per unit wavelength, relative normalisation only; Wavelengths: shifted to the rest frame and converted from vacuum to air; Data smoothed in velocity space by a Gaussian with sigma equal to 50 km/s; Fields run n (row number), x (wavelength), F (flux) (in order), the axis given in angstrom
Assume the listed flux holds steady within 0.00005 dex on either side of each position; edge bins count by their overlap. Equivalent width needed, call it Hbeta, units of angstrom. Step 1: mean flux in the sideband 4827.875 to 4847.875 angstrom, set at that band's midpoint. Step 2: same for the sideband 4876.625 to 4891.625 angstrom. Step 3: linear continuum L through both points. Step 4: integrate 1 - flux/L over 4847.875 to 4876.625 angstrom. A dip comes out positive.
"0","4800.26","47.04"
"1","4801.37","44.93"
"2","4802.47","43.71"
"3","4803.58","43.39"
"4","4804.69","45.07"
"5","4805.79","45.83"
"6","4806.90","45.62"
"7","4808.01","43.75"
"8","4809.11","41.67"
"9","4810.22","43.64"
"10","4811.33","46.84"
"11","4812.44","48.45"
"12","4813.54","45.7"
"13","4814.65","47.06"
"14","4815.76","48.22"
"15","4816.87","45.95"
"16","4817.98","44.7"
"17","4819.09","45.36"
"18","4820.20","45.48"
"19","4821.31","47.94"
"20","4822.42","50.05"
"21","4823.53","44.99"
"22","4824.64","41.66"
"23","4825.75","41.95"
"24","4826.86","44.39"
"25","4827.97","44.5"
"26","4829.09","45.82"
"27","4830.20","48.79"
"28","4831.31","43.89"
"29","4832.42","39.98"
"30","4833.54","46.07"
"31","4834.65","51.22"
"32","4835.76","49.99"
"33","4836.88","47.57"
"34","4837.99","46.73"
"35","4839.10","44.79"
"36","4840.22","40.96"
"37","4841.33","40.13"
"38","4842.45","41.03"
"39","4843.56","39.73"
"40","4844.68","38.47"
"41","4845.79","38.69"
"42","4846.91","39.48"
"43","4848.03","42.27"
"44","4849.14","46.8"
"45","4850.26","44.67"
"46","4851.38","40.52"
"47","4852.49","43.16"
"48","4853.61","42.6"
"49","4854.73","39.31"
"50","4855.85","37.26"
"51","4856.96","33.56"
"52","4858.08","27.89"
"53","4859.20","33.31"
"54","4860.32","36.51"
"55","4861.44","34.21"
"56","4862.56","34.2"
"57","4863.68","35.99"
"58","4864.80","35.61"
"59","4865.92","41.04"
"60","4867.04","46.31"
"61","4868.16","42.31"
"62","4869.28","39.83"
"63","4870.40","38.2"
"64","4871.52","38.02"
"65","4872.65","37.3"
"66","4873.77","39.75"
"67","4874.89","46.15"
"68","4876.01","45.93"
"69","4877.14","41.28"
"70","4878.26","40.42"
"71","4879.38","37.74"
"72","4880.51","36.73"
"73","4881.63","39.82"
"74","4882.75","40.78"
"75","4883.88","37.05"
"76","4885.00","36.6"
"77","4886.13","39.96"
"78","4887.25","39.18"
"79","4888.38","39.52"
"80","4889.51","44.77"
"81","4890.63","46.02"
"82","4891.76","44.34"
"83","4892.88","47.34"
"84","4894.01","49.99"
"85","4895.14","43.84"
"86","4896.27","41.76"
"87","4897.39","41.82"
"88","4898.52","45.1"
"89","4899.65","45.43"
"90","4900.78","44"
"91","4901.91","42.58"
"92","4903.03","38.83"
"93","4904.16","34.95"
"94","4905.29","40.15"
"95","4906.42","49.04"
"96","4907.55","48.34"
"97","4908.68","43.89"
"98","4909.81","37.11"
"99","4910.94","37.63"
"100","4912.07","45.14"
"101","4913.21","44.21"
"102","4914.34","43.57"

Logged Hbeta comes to 1.7 angstrom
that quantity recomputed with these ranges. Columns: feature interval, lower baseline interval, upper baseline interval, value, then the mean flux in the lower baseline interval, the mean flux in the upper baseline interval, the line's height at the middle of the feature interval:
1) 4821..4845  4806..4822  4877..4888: -0.40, 45.8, 38.9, 43.9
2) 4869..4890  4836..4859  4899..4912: 0.81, 40.8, 42.1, 41.5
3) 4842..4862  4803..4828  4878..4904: 2.20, 45.3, 41.8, 43.6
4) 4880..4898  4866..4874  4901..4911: -0.36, 40.3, 41.7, 41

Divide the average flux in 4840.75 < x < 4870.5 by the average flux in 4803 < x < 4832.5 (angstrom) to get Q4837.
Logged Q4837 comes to 0.9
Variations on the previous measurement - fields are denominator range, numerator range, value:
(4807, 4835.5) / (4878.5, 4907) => 0.92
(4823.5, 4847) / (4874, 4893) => 0.94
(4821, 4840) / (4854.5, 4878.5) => 0.84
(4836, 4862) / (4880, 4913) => 1.05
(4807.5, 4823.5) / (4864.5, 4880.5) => 0.88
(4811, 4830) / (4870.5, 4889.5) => 0.87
